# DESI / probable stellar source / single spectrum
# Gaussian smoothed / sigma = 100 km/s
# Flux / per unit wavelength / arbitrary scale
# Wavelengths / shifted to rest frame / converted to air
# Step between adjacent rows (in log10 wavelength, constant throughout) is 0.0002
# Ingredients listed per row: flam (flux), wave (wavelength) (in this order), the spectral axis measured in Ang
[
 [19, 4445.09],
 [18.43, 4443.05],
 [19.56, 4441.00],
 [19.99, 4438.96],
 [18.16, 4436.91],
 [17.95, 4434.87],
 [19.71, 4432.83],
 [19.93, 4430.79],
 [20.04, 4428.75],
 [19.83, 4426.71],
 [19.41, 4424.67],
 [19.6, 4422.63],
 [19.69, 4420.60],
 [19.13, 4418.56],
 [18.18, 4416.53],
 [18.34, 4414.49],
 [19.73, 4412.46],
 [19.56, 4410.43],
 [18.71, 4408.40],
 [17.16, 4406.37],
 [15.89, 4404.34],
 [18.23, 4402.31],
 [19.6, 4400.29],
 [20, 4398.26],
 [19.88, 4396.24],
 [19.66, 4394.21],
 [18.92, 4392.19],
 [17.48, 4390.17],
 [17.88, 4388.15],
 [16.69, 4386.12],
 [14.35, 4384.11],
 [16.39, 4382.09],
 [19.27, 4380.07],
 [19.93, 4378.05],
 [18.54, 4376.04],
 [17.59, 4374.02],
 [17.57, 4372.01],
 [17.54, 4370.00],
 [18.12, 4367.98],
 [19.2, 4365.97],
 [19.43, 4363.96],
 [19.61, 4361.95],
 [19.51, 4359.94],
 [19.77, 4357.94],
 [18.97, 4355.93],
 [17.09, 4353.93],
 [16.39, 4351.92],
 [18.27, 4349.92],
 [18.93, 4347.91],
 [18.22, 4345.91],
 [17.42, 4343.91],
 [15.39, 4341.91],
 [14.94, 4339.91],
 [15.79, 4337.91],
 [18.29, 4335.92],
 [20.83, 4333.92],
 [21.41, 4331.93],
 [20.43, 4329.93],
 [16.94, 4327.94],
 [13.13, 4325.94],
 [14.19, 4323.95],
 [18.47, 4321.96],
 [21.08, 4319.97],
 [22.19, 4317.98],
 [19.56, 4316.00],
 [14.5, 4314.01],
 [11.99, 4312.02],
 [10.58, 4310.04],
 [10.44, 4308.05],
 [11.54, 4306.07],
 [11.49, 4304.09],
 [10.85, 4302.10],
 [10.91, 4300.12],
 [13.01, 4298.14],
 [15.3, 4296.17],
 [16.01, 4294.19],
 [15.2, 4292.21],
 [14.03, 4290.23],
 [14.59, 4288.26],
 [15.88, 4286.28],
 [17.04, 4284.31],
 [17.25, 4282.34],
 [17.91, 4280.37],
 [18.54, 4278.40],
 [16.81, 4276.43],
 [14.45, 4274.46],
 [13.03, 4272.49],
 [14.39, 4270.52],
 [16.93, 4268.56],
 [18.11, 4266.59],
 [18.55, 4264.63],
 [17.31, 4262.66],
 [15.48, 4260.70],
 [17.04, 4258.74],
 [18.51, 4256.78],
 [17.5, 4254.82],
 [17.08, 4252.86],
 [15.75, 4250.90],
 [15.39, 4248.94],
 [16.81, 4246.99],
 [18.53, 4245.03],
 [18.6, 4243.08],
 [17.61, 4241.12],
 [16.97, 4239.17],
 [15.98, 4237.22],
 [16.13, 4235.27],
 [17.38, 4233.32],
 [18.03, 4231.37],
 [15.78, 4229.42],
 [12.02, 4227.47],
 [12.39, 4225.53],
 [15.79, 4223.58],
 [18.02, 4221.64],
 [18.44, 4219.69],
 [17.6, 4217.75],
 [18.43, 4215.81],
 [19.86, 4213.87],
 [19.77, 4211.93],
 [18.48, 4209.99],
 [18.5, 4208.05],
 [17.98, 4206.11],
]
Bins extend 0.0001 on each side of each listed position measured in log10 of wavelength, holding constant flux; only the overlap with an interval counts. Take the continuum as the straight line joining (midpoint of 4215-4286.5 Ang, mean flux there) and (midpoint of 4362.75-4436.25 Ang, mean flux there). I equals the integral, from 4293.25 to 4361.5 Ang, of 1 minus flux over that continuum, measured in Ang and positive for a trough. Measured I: 5.3 Ang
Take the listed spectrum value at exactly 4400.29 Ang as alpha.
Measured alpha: 19.6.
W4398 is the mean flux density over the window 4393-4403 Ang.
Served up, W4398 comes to 19.5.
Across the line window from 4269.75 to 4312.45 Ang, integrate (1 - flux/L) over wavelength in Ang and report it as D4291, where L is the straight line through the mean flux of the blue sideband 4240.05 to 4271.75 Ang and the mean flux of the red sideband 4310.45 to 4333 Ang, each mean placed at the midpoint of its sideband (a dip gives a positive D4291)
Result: 7.7 Ang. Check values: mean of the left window 17.1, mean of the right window 17.5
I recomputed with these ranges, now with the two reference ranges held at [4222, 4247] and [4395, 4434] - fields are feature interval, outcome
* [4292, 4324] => 5.4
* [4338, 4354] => 0.9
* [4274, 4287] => 0.1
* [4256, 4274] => 0.3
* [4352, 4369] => -0.5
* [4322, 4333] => 0.3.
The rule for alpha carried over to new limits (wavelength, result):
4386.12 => 16.69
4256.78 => 18.51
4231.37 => 18.03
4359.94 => 19.51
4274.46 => 14.45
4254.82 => 17.5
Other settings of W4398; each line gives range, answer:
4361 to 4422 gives 18.4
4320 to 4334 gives 17.9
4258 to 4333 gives 15.7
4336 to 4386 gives 17.8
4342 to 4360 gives 18.1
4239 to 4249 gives 17.5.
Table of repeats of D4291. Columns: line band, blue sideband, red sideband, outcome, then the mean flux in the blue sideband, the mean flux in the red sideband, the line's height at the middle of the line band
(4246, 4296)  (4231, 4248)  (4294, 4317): -3.9 Ang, 17.3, 12.9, 15.2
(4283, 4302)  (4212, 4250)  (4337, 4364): 3.1 Ang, 16.9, 17.8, 17.4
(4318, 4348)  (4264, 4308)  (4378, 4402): -2.5 Ang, 15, 18.3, 16.5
